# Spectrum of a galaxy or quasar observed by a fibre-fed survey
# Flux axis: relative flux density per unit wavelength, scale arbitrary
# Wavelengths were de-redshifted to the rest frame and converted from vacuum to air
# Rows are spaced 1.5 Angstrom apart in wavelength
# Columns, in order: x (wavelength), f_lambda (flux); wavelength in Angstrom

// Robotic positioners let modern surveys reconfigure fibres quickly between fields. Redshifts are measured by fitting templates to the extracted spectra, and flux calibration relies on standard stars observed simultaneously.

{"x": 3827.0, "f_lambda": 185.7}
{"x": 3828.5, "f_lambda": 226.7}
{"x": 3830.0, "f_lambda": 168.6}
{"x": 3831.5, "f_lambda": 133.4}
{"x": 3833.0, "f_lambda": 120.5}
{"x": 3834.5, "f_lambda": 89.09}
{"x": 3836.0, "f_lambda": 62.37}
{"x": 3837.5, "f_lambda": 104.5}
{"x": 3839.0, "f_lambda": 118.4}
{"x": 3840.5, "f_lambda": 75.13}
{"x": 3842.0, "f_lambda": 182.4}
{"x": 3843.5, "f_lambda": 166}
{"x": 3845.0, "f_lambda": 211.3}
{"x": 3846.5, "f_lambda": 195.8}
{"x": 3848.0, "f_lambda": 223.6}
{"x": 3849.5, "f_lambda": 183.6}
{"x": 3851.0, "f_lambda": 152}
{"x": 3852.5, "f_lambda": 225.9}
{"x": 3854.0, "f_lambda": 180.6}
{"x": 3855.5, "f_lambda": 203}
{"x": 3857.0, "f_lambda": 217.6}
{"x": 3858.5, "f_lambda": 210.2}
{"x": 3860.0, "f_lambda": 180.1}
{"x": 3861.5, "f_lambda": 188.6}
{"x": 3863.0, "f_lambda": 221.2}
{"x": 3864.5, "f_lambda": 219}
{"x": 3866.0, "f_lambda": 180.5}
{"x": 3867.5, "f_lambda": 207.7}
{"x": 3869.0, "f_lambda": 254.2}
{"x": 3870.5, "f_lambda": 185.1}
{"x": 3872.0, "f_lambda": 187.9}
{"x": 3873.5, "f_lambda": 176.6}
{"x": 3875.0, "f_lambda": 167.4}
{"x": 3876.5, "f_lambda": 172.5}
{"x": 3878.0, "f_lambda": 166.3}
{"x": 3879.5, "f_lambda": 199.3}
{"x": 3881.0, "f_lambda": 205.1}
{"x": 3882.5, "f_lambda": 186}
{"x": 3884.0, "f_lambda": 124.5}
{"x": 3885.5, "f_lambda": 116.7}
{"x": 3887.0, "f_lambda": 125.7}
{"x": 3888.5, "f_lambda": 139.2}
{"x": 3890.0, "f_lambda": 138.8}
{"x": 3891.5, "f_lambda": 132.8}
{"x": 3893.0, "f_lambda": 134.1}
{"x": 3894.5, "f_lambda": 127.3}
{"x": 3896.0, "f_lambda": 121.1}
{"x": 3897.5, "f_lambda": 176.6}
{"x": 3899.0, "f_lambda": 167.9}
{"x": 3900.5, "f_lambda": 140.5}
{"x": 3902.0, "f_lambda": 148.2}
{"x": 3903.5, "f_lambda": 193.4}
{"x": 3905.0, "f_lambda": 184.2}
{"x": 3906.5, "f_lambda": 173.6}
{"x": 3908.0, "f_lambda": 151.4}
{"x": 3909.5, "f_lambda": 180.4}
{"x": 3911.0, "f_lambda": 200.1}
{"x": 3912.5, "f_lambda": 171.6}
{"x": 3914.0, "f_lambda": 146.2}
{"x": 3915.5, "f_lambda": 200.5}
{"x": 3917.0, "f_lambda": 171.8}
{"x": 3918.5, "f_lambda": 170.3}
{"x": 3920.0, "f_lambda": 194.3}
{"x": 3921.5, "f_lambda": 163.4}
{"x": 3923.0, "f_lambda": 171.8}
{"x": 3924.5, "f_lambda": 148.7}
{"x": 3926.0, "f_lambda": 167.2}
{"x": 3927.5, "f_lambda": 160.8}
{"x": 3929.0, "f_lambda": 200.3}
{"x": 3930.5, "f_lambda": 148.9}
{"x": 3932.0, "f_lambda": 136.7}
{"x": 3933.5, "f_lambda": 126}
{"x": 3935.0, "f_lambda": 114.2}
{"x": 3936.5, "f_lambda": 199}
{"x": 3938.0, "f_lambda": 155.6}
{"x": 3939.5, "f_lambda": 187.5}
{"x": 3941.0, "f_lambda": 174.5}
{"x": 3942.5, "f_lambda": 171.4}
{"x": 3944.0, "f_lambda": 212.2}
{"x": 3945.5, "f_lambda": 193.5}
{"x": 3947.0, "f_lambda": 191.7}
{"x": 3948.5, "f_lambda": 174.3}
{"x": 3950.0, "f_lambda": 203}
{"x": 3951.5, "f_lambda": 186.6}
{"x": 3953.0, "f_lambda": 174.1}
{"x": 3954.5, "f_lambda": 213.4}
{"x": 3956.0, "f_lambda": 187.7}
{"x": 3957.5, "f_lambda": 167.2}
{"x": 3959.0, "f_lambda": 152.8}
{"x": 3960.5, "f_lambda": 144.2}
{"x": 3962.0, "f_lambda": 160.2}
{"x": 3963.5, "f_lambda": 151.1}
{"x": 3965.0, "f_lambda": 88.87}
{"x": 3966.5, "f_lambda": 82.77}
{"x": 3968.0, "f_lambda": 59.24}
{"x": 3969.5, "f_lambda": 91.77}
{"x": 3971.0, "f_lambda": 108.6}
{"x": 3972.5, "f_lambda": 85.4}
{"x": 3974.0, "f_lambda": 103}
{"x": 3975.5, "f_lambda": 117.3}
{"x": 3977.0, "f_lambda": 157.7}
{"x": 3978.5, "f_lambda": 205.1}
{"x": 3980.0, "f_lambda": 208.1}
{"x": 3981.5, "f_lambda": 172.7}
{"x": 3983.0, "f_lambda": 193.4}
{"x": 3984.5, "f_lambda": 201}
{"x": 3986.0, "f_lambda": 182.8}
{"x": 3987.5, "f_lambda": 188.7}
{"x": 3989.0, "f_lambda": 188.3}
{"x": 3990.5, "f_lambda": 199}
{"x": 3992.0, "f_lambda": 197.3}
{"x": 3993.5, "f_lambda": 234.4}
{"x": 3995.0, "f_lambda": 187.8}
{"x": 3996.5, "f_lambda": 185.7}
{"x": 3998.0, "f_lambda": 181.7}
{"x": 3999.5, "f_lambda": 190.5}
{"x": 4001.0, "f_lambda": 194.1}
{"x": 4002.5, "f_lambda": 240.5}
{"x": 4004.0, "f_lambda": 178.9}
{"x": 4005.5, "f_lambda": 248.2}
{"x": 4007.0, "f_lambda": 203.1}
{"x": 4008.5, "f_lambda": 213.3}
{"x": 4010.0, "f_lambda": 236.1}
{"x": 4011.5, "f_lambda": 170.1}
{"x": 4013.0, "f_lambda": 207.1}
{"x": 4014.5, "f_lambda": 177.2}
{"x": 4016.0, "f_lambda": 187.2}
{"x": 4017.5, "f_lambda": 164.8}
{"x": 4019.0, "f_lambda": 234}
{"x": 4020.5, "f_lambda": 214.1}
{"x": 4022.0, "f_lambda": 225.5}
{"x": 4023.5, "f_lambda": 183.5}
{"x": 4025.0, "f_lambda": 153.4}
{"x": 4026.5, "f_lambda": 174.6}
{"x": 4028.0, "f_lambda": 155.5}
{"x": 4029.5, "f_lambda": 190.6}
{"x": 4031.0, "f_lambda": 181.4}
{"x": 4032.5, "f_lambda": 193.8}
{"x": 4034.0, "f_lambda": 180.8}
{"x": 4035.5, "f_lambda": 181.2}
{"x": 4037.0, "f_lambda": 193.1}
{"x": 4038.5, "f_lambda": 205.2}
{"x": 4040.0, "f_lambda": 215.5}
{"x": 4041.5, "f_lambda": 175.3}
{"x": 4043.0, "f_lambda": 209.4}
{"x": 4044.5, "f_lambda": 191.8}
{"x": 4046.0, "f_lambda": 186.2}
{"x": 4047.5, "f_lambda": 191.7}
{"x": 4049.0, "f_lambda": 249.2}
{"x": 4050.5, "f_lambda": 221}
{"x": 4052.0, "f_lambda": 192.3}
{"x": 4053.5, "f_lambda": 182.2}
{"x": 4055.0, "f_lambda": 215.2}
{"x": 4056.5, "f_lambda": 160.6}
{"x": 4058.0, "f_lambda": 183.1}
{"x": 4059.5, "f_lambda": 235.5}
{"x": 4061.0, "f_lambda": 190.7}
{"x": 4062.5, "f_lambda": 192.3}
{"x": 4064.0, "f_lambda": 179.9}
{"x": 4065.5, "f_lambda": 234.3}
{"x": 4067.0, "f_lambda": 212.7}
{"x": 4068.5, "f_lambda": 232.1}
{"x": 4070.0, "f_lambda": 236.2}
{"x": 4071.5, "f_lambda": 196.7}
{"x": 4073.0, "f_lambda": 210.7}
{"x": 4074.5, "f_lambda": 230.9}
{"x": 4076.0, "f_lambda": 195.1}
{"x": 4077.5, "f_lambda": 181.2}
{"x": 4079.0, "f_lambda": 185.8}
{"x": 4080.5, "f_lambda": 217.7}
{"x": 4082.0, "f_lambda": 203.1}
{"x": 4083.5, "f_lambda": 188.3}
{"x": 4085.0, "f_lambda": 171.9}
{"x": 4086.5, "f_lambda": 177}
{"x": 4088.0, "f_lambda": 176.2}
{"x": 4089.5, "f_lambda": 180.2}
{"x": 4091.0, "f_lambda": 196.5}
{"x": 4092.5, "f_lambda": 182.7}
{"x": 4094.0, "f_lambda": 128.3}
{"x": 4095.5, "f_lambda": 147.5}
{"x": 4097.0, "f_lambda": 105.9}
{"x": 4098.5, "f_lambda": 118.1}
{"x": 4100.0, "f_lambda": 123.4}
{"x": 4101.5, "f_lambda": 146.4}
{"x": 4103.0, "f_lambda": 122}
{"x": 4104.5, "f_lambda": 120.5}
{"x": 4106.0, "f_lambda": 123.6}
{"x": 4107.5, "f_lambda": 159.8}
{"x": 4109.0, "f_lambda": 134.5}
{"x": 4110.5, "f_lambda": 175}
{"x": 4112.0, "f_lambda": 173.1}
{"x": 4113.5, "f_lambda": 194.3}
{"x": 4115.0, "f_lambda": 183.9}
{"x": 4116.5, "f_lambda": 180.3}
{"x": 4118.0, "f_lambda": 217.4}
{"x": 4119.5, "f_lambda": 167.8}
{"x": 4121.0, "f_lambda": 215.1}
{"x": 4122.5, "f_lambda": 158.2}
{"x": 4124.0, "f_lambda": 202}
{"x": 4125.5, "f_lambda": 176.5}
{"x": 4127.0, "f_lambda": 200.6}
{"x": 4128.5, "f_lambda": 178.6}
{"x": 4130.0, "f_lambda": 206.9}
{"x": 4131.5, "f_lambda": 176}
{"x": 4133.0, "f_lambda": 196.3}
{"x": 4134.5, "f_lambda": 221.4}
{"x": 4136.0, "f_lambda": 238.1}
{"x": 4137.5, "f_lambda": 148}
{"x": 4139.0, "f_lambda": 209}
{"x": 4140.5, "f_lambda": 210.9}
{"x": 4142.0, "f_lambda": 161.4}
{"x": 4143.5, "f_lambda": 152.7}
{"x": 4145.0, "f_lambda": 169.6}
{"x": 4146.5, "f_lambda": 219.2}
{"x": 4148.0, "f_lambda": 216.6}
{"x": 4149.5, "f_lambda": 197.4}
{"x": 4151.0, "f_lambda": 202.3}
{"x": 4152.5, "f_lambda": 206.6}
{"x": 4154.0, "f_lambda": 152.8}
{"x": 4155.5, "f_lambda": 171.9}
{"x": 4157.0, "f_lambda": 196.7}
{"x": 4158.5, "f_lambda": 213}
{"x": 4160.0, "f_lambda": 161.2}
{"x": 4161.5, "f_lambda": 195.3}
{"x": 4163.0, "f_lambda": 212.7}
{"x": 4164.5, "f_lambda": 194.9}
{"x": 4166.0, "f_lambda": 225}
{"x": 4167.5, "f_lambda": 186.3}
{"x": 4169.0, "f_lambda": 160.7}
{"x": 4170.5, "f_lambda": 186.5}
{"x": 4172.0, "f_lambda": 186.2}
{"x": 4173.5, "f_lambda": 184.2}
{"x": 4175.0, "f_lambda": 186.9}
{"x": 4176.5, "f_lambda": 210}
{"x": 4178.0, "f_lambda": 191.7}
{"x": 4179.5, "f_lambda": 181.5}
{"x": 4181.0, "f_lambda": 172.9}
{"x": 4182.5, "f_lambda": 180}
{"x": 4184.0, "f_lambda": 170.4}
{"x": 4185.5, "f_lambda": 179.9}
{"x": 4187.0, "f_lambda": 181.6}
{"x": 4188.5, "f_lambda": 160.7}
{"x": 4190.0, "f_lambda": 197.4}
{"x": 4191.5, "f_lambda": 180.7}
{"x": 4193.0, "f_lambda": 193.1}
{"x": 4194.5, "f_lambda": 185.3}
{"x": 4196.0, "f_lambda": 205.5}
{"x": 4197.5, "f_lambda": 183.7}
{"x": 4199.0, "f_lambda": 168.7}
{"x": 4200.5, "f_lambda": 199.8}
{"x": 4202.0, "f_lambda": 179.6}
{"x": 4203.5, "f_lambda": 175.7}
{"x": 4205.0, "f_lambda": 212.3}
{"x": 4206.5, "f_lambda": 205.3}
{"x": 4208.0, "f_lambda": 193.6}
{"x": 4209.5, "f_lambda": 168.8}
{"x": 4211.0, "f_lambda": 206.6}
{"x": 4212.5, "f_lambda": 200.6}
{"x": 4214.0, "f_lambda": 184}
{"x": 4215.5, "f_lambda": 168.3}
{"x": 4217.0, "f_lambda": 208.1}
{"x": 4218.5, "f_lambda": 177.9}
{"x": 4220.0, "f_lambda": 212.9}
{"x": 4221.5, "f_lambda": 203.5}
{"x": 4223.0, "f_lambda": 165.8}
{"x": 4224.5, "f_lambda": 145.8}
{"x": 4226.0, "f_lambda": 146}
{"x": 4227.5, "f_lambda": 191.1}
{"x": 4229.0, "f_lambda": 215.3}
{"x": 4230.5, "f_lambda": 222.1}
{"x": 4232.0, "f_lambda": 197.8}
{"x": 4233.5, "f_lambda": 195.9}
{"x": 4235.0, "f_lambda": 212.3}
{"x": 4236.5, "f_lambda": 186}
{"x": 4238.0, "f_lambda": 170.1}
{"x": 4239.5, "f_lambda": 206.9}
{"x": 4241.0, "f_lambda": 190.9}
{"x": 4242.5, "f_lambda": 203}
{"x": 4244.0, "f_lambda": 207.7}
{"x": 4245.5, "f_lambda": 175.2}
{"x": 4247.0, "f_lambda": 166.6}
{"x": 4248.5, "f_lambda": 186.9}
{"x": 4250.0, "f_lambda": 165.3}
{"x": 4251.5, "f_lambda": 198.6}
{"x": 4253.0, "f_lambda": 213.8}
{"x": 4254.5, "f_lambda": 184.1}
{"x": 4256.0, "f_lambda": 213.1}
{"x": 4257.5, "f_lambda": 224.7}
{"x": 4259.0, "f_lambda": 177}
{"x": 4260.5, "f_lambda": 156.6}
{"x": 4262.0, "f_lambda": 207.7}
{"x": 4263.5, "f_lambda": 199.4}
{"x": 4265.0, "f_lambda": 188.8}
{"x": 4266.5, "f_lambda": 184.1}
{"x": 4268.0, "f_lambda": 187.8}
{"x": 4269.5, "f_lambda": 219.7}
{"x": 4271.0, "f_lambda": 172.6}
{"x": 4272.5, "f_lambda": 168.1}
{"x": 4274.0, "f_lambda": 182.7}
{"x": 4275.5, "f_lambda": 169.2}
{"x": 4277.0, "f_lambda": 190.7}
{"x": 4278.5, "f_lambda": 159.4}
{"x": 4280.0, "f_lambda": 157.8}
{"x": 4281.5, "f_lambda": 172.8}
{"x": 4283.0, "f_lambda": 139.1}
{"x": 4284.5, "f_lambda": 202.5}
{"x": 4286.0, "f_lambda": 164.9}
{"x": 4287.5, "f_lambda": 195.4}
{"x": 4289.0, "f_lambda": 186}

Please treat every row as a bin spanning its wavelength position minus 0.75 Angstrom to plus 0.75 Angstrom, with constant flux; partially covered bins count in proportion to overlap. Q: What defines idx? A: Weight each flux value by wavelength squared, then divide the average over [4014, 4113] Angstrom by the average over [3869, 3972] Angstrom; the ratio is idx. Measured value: 1.2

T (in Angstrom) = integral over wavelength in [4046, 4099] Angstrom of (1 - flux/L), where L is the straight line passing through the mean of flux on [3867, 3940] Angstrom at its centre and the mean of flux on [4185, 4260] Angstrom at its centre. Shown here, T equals -4.02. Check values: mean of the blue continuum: 165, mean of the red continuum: 190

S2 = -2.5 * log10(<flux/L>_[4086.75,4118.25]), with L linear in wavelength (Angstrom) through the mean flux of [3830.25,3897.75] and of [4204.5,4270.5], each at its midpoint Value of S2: 0.17 mag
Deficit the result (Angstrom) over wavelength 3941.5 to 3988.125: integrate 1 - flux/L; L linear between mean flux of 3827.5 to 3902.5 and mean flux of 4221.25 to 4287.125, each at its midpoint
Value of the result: 3.47 Angstrom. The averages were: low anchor 167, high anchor 186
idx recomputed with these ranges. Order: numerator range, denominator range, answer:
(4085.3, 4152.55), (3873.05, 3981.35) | 1.21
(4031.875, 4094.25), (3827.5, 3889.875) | 1.27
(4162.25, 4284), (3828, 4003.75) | 1.30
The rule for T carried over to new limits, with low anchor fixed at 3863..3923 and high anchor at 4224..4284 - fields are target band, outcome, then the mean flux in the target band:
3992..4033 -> -4.9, 197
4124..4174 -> -2.7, 192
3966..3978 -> 4.9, 103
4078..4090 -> -0.6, 188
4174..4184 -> -0.1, 186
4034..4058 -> -2.7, 197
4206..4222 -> -0.7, 193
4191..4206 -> -0.4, 189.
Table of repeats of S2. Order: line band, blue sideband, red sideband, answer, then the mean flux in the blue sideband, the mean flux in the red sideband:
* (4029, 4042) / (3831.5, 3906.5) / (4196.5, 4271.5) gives -0.08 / 167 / 191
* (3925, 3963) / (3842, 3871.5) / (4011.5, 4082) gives 0.16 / 200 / 198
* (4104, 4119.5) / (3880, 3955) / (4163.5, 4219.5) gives 0.09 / 166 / 188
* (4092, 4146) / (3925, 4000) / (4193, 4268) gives 0.06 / 165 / 191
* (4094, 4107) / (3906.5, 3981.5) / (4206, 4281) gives 0.35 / 160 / 189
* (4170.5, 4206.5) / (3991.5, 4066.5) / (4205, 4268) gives 0.04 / 197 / 191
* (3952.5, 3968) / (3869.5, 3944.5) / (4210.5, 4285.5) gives 0.14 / 164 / 188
